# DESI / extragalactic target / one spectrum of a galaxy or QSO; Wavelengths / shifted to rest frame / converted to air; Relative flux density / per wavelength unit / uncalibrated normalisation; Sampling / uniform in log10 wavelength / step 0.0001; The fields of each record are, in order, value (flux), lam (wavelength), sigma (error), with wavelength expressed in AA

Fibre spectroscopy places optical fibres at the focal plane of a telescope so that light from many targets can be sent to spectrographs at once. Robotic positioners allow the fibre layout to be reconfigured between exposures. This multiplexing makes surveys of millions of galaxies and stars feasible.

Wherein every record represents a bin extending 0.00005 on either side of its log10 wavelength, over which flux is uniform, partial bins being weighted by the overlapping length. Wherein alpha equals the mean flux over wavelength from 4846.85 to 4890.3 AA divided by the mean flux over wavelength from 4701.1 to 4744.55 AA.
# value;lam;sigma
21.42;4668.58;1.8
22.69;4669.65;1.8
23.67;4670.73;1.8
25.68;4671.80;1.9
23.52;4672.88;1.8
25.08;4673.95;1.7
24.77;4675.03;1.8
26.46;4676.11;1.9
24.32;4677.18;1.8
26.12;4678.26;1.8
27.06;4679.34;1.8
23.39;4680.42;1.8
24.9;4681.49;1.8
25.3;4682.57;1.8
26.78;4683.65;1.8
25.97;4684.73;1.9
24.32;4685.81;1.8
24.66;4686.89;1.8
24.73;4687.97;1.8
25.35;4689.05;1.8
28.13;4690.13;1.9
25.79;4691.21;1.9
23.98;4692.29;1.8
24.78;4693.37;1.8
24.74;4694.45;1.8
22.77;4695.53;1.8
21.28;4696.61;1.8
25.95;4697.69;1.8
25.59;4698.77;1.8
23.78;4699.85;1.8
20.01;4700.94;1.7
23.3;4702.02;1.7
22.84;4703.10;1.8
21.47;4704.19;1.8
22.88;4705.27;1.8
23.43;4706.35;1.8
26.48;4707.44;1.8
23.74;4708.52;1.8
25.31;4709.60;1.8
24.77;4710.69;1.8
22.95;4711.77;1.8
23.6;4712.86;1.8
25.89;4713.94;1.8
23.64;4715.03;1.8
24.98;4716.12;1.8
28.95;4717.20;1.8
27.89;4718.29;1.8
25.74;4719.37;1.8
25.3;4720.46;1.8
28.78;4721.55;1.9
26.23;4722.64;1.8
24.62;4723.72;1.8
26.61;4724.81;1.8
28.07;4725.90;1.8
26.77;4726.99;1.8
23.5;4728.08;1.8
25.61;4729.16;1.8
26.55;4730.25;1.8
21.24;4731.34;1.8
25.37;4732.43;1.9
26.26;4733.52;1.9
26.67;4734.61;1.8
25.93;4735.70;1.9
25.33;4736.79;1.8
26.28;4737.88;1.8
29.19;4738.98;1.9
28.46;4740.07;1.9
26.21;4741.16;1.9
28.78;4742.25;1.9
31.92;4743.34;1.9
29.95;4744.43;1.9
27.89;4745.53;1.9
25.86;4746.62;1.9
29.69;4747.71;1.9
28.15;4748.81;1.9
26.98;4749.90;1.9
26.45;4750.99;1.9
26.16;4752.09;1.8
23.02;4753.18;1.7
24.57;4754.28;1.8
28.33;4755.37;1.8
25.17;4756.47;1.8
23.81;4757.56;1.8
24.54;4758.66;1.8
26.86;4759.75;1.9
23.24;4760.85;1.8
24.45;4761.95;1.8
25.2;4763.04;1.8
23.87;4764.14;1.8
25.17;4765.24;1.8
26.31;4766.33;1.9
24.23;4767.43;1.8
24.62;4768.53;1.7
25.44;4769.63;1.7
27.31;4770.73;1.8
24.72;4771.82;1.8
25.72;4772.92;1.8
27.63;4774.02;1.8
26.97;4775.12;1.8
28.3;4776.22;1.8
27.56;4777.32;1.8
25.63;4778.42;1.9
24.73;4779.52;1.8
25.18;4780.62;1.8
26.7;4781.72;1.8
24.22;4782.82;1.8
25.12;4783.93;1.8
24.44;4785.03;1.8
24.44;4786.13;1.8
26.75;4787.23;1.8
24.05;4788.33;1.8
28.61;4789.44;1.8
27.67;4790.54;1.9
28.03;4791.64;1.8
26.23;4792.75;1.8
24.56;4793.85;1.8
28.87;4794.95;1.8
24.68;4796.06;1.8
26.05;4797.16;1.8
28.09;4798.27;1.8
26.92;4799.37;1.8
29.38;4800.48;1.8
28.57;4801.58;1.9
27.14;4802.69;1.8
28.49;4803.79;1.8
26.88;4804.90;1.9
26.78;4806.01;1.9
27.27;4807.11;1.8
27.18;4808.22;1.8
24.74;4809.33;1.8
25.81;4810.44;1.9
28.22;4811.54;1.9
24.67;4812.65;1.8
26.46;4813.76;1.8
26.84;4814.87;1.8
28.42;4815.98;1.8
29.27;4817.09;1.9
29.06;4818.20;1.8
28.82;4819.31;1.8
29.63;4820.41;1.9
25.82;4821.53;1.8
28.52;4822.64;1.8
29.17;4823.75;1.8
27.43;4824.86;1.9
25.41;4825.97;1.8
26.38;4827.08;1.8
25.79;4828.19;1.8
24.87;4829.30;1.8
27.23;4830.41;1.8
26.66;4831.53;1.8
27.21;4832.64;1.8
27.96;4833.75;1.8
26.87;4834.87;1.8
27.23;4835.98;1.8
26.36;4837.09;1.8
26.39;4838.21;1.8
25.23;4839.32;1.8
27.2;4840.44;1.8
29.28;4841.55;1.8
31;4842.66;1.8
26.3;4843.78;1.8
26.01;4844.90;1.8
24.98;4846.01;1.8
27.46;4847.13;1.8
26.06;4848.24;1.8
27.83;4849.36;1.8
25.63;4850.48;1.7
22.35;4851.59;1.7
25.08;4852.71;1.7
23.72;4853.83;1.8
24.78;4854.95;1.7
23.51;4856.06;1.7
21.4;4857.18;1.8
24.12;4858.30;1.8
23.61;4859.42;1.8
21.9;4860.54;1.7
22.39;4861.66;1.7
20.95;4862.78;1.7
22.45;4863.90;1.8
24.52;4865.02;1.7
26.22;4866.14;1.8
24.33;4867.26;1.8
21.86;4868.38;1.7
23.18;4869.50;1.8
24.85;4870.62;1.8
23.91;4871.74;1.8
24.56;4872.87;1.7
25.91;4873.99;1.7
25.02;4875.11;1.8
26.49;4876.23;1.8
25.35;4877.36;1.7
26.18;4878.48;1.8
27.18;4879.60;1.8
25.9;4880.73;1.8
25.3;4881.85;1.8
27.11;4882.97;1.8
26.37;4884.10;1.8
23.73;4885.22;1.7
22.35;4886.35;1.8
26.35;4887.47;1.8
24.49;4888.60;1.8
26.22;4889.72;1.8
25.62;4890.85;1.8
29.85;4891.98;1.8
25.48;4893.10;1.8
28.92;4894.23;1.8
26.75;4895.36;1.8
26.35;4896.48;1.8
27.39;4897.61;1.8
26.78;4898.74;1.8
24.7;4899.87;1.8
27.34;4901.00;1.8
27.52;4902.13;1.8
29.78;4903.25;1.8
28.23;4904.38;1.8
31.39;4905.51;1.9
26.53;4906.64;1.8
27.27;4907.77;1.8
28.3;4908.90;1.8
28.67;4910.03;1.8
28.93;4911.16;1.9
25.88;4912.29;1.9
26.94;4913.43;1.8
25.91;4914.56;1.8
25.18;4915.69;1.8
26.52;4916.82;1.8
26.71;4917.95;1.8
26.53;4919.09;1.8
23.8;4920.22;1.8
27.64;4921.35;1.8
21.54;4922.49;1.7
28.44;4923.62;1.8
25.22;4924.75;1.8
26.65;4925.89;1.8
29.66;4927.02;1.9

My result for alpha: 0.96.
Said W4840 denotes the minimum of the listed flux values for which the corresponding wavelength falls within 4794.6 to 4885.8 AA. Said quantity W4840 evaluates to 20.95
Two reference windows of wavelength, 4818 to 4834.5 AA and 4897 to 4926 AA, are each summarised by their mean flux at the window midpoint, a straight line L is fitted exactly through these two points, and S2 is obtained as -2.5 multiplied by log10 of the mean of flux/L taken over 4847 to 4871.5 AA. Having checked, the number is 0.14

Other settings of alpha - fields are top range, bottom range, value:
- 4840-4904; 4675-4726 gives 1.02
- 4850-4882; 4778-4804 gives 0.92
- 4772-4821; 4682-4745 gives 1.05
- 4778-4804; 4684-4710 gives 1.09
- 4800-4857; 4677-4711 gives 1.09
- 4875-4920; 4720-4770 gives 1.02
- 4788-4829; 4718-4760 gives 1.03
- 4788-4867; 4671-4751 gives 1.03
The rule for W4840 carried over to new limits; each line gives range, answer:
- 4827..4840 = 24.87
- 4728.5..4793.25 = 21.24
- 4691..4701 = 20.01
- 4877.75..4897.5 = 22.35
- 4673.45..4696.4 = 22.77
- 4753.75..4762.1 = 23.24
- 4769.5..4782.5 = 24.72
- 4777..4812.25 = 24.05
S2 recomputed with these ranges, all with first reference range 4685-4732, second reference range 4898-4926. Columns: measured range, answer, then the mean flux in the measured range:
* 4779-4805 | -0.03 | 26.5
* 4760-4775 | 0.01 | 25.3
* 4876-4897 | 0.02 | 26.1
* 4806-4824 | -0.06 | 27.4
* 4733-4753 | -0.10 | 27.5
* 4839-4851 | -0.03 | 27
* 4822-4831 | -0.03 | 26.8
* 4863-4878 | 0.09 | 24.4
